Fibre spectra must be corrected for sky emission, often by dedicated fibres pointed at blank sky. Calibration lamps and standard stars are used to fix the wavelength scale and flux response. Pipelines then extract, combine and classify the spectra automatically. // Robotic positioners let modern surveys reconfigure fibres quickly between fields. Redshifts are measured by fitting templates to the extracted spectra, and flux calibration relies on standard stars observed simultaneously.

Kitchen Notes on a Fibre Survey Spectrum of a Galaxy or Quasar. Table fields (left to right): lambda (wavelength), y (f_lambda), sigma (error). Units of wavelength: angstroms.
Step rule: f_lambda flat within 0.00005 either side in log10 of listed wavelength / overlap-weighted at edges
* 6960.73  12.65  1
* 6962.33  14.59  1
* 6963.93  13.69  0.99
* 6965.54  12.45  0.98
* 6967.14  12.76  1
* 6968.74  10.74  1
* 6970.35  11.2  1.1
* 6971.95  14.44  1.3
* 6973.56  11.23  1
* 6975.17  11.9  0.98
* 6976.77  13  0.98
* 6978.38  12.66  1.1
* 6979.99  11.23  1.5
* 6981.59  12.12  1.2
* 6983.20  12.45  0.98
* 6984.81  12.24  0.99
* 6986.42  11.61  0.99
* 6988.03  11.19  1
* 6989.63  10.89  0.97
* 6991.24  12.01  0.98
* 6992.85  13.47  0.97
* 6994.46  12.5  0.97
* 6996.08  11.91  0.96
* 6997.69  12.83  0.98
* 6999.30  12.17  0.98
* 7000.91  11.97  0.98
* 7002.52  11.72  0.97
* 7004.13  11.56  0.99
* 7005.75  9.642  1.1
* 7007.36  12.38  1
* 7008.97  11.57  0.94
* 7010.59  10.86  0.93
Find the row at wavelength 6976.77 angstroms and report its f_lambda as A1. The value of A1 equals 13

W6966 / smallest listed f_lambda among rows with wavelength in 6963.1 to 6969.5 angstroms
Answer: 10.74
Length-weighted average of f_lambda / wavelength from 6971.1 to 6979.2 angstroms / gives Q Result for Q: 12.6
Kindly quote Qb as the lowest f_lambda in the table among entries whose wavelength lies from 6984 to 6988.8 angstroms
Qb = 11.19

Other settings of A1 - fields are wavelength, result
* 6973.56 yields 11.23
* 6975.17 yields 11.9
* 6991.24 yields 12.01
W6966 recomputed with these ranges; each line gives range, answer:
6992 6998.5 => 11.91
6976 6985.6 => 11.23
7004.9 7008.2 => 9.642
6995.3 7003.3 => 11.72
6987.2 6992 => 10.89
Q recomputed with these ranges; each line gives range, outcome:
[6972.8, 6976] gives 11.6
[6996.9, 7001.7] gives 12.3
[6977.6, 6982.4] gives 12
